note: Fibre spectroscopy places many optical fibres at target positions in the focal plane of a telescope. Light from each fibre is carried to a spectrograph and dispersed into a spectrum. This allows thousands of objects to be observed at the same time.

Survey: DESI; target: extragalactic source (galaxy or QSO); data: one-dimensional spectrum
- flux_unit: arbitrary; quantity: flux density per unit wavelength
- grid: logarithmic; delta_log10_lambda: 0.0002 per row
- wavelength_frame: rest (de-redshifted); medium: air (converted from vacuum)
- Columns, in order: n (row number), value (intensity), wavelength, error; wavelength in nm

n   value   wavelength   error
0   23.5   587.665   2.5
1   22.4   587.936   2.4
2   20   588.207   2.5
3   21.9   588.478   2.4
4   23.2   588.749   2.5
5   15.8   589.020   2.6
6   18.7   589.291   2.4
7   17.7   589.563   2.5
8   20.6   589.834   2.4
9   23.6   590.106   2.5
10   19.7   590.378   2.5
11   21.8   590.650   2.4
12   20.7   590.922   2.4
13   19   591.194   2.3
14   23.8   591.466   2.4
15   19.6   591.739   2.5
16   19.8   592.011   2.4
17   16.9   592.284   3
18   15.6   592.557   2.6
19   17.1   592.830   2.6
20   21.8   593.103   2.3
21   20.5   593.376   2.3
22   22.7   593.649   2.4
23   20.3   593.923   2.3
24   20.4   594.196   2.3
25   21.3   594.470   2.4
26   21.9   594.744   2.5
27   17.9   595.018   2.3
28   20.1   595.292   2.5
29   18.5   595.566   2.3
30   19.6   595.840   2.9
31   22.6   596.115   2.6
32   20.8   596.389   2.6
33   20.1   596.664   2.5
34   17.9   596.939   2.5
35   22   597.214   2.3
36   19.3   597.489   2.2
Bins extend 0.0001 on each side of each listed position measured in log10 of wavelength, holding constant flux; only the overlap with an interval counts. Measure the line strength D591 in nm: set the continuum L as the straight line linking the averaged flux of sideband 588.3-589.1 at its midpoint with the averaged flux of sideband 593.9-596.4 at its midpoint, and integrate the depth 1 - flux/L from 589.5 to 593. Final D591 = 0.13 nm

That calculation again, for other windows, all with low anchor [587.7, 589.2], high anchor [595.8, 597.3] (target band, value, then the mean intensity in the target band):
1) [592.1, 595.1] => 0.13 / 19.7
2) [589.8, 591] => -0.04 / 21.4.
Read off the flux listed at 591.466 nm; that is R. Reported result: 23.8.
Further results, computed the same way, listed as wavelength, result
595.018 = 17.9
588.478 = 21.9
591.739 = 19.6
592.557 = 15.6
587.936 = 22.4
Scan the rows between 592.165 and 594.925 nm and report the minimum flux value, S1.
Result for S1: 15.6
